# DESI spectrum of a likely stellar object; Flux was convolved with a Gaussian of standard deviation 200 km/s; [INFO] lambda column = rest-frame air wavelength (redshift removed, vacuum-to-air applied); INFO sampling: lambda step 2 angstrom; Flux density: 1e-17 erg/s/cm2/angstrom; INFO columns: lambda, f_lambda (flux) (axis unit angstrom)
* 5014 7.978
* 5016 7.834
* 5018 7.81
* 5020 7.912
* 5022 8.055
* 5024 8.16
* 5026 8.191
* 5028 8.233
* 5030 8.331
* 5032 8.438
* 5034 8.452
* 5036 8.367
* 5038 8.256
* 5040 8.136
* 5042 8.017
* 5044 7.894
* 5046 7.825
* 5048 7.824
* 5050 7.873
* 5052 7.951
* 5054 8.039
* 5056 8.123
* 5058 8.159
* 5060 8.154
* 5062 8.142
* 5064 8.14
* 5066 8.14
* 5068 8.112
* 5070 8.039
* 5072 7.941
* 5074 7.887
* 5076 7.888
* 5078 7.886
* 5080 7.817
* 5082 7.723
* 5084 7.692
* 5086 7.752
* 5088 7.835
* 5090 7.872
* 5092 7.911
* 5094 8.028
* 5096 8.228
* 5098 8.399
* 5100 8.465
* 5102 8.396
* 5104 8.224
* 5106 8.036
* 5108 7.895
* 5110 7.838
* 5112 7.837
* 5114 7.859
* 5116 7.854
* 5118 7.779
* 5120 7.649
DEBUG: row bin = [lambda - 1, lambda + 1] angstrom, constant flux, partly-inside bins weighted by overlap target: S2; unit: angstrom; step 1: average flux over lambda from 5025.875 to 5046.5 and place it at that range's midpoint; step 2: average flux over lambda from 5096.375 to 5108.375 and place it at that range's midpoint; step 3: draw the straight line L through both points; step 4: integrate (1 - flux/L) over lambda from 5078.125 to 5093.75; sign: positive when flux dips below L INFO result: 0.8 angstrom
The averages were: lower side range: 8.2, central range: 7.82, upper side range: 8.25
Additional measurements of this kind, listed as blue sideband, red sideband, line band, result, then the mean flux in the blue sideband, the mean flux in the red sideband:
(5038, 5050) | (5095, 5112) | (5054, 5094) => 0.5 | 7.96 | 8.16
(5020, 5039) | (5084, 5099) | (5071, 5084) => 0.3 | 8.26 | 7.98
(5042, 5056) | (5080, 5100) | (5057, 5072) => -0.3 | 7.93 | 7.96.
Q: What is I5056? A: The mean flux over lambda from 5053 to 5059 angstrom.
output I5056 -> 8.11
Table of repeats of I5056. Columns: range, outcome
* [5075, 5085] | 7.8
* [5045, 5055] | 7.9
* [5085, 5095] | 7.88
